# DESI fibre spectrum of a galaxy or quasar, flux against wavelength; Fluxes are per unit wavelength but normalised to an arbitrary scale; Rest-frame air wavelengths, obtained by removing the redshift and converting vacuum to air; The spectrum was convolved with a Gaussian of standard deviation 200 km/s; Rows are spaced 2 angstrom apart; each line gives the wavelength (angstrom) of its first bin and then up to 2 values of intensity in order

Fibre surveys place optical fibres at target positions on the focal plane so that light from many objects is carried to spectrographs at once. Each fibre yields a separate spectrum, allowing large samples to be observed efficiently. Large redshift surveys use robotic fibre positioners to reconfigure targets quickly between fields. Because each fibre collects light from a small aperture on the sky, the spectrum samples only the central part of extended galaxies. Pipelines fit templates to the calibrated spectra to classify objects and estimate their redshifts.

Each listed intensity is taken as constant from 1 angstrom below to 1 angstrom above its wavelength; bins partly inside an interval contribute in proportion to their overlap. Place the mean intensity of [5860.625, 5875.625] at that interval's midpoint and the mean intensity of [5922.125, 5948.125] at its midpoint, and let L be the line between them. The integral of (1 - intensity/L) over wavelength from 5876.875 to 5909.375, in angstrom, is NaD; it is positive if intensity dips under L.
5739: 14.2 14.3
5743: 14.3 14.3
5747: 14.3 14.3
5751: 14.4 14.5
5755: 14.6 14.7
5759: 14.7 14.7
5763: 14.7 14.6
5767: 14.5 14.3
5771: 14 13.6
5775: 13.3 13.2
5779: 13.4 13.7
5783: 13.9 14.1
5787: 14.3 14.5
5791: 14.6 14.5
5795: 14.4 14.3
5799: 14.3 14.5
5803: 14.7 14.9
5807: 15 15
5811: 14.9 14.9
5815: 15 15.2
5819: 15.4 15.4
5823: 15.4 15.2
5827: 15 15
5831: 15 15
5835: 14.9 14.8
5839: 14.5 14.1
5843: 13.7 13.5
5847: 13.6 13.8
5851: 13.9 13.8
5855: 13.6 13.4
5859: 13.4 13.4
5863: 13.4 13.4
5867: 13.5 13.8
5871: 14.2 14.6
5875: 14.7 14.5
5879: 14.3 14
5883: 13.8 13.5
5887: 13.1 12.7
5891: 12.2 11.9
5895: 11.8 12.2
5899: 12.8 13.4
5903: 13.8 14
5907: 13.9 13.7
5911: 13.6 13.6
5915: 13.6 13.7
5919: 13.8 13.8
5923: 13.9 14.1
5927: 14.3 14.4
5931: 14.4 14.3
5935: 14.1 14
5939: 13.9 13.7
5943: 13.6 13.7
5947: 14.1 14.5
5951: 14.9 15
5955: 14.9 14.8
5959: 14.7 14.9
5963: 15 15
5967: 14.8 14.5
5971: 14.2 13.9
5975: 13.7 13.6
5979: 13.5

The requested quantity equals 1.6 angstrom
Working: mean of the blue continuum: 13.9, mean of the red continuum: 14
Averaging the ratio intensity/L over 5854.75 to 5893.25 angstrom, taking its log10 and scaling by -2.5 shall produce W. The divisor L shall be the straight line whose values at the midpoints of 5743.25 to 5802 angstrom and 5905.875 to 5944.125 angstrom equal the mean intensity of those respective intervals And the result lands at 0.033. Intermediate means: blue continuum 14.2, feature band 13.6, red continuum 13.9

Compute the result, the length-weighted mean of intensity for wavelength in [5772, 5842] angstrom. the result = 14.6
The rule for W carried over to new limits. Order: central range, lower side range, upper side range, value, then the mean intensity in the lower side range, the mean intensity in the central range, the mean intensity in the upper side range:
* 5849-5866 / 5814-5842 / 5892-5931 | 0.071 mag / 15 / 13.6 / 13.5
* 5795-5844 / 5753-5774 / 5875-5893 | -0.063 mag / 14.4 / 14.8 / 13.5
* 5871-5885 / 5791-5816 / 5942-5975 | 0.027 mag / 14.7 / 14.2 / 14.5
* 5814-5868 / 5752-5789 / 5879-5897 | -0.069 mag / 14.2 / 14.3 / 12.9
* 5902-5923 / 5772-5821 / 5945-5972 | 0.065 mag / 14.4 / 13.8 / 14.7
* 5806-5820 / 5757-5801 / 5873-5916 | -0.082 mag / 14.2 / 15.1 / 13.4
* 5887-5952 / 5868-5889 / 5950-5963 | 0.064 mag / 14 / 13.6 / 14.9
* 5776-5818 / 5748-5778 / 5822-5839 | 0.015 mag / 14.3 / 14.4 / 15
